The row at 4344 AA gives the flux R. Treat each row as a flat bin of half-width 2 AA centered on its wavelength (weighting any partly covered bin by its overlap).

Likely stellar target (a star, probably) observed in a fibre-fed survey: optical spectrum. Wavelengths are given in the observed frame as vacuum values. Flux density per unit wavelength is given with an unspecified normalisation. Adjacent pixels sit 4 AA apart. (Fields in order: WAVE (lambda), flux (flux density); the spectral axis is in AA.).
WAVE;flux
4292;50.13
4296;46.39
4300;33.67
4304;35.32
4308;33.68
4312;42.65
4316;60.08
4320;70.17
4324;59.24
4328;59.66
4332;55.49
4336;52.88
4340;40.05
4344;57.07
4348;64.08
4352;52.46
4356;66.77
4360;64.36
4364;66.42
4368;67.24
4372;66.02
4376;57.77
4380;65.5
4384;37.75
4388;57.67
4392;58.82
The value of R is 57.07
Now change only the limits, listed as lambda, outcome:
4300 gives 33.67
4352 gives 52.46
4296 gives 46.39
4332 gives 55.49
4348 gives 64.08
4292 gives 50.13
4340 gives 40.05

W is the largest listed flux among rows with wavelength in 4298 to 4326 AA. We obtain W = 70.17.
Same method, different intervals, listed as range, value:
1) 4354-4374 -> 67.24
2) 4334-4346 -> 57.07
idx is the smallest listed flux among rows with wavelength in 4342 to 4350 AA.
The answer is 57.07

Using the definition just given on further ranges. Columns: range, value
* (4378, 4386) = 37.75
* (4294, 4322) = 33.67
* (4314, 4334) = 55.49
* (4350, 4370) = 52.46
